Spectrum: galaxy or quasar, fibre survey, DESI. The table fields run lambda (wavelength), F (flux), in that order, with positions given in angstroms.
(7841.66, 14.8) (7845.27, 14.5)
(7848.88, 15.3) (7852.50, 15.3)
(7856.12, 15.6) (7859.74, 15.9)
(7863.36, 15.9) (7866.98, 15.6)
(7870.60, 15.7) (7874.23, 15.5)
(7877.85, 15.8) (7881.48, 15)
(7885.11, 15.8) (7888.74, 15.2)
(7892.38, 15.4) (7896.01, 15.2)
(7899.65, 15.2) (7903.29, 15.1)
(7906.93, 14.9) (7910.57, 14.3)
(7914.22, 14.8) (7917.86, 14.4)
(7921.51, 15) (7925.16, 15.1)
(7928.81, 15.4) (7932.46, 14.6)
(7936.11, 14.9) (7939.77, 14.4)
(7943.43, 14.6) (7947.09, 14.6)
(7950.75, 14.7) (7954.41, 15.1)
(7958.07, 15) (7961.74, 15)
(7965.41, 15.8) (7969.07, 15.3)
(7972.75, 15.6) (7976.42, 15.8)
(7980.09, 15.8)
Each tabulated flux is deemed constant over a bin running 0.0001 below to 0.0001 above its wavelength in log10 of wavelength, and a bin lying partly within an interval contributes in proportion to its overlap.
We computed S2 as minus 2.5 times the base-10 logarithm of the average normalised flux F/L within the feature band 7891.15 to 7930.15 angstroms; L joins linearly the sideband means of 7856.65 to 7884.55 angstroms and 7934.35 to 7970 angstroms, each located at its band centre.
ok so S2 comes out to 0.02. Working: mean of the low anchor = 15.6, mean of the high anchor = 14.9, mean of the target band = 15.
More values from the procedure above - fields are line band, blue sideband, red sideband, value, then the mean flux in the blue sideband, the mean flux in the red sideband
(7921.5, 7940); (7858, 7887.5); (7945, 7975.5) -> 0.03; 15.6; 15.2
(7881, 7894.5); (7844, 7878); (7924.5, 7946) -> -0.01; 15.5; 14.8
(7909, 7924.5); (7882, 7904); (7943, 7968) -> 0.04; 15.3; 15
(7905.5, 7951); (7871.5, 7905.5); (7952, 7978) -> 0.04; 15.4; 15.4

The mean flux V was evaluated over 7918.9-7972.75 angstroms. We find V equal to 15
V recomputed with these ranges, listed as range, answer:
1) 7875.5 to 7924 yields 15.1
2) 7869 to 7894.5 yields 15.5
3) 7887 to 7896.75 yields 15.3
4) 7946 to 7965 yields 15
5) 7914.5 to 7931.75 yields 14.9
